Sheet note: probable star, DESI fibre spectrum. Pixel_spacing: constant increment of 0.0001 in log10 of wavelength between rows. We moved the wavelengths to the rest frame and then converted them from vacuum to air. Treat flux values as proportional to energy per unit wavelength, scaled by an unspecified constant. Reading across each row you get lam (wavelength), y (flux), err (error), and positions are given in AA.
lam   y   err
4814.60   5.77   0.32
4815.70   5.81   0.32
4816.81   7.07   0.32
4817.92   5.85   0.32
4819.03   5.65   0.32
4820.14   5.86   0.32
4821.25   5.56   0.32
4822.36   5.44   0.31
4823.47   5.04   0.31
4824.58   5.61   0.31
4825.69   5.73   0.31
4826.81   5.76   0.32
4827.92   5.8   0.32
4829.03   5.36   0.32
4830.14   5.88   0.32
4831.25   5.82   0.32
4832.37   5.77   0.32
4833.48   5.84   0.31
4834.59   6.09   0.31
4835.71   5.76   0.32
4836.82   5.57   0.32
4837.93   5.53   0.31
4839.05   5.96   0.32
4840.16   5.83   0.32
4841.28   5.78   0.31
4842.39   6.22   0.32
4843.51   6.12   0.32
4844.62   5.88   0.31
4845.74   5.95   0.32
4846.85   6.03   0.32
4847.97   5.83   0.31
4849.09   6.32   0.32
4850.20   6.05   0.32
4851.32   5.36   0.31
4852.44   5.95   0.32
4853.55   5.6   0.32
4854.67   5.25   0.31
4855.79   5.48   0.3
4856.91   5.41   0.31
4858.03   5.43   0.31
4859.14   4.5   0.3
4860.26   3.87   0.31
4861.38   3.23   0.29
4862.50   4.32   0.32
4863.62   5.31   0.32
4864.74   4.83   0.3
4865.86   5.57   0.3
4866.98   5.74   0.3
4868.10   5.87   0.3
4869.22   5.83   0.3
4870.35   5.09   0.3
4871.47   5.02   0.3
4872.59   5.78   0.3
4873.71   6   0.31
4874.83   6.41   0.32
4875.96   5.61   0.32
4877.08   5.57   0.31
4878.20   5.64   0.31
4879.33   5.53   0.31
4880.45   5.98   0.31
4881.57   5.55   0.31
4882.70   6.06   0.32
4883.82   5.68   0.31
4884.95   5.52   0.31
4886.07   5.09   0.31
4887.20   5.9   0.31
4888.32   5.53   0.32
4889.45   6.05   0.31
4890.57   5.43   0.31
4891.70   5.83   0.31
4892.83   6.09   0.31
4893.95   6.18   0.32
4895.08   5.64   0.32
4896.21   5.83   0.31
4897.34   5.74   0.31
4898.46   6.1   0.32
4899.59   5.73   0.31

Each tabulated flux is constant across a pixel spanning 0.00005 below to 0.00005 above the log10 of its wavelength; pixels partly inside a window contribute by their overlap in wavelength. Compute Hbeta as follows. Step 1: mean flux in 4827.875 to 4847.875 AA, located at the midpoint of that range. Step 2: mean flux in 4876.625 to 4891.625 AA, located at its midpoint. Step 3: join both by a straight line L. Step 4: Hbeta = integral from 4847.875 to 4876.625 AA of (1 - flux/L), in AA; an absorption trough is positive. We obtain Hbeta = 1.9 AA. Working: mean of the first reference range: 5.85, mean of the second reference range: 5.66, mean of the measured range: 5.36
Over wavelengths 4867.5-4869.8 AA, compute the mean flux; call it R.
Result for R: 5.83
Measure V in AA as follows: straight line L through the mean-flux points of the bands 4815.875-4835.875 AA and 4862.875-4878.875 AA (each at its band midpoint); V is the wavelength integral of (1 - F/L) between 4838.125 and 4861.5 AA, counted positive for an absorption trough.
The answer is 0.4 AA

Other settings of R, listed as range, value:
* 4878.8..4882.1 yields 5.7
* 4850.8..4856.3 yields 5.53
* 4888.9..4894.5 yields 5.92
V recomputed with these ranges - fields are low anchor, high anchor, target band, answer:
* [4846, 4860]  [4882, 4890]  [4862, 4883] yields 0.3 AA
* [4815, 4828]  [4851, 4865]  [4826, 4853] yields -2.5 AA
